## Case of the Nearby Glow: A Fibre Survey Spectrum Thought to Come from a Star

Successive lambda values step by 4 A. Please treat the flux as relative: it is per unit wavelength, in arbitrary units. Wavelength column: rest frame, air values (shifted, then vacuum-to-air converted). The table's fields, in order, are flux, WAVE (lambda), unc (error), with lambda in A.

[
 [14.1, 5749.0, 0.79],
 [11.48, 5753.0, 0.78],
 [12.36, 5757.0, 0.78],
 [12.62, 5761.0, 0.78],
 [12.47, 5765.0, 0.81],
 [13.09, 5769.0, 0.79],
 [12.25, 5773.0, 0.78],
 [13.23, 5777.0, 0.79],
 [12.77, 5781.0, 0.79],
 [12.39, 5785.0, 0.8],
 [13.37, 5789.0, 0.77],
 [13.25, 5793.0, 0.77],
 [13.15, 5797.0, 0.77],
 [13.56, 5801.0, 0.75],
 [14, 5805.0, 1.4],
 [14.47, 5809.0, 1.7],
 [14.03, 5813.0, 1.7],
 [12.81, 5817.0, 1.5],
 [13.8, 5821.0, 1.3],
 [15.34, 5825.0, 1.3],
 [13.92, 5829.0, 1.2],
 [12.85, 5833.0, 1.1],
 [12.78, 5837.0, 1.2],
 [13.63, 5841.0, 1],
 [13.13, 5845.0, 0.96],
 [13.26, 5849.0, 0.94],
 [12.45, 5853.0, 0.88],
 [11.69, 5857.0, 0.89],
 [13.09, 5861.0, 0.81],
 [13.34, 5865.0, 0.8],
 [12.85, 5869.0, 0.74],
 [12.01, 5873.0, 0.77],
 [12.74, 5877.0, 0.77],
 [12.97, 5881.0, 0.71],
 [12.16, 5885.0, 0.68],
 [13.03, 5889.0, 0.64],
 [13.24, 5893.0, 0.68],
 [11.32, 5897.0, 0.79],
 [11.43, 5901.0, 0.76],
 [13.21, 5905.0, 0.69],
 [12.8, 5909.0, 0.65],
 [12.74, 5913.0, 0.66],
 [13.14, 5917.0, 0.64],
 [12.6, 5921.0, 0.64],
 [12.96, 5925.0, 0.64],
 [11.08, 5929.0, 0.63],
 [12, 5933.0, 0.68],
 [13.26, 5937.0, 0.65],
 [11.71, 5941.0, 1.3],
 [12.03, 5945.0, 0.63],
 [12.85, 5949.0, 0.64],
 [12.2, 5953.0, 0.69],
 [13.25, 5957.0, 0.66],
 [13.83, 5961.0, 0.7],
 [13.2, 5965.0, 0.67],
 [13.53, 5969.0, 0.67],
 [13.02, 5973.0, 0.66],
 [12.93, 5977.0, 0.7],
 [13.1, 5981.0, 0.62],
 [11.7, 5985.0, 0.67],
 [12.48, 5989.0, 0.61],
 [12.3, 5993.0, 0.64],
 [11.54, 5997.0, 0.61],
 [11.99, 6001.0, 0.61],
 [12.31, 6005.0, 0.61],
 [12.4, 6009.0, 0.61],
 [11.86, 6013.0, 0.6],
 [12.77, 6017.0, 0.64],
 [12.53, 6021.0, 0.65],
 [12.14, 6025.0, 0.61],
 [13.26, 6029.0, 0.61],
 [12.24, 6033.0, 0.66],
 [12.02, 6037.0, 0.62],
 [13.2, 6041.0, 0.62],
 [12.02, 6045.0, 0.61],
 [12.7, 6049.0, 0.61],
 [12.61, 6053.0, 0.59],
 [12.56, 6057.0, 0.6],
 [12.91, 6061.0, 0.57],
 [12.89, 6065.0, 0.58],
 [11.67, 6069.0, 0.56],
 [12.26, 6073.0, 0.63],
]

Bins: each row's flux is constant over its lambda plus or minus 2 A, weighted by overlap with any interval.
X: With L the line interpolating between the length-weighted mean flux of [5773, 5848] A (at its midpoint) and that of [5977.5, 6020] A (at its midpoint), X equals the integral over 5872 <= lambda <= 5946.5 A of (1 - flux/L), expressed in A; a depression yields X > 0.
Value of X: 2.2 A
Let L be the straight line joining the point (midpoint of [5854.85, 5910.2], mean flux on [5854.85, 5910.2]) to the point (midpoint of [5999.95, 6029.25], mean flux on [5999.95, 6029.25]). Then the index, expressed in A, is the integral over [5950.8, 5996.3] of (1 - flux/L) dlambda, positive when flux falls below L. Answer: -1.5 A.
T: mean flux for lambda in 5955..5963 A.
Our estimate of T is 13.5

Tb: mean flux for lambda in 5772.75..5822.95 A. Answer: 13.4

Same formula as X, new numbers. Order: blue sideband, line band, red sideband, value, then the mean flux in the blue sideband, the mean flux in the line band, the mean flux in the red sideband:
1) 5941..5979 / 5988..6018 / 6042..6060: 1.3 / 12.9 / 12.2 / 12.5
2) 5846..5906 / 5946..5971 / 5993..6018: -1.6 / 12.6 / 13.1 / 12.1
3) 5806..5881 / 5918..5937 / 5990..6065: 0.8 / 13.2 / 12.3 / 12.4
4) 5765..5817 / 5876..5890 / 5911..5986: 0.2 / 13.2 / 12.7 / 12.7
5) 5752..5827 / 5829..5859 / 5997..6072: 0.3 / 13.2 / 12.9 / 12.4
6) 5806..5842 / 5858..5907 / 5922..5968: 2.2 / 13.7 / 12.6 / 12.6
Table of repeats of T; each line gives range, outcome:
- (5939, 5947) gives 11.9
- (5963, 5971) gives 13.4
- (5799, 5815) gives 14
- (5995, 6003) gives 11.8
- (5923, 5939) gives 12.3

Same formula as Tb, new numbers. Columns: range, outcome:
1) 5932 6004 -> 12.6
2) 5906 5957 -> 12.5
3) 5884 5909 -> 12.4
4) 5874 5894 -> 12.8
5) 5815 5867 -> 13.2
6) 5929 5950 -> 12.2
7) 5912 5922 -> 12.9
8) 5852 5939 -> 12.6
